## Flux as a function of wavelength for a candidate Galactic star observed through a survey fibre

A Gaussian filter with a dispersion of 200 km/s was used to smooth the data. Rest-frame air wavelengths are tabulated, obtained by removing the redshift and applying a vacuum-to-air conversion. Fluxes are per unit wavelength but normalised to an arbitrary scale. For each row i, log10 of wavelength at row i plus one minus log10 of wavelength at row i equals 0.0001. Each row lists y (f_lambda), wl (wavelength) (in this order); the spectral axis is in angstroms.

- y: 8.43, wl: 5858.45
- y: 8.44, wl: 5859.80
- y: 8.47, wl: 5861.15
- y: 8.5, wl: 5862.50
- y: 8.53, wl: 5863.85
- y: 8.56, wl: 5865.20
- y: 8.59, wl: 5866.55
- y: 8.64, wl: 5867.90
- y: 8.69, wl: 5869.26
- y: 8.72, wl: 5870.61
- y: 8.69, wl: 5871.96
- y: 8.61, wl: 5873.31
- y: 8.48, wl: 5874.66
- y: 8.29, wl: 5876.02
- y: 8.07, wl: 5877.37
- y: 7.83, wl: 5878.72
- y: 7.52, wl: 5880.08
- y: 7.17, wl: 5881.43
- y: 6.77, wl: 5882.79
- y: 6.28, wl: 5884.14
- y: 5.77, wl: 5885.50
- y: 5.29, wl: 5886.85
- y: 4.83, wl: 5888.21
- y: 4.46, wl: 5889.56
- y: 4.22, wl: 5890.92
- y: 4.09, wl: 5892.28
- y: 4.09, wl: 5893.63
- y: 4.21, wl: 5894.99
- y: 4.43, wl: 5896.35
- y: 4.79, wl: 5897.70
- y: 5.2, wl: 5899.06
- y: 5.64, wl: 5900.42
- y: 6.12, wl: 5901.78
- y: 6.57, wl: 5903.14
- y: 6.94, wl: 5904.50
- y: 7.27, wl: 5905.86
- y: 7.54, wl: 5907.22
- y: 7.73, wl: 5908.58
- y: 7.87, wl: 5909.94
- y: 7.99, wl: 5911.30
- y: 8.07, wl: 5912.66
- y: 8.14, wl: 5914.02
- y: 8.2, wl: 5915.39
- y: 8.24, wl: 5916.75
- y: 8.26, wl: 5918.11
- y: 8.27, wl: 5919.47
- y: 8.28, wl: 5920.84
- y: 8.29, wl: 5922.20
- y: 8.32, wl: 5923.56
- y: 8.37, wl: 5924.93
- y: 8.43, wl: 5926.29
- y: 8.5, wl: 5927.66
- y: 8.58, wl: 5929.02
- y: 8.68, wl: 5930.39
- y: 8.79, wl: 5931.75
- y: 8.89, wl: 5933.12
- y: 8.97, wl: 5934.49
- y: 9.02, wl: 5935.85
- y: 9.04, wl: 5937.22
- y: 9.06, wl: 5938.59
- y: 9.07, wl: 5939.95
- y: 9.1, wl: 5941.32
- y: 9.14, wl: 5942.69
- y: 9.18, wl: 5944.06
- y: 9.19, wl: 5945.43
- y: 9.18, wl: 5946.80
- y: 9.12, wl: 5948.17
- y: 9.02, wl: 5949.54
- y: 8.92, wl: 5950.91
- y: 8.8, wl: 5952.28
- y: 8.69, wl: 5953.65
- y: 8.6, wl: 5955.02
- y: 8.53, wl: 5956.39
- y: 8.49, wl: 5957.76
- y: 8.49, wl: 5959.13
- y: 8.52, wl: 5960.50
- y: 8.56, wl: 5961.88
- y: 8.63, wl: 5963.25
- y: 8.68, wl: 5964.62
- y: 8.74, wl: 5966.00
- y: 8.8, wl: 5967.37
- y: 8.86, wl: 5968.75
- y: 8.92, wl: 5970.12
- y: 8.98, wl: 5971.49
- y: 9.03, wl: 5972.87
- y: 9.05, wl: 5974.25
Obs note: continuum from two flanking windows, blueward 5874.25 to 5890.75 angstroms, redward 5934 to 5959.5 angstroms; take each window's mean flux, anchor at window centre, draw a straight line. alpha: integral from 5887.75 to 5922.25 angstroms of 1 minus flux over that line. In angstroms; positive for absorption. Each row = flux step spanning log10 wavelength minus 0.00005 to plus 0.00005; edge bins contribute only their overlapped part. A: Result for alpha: 4.6 angstroms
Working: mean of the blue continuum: 6.62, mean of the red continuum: 8.93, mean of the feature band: 6.51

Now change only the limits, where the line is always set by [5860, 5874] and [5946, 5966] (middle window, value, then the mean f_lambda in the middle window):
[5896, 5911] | 3.81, 6.46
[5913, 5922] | 0.46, 8.23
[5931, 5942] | -0.36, 8.99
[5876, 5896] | 6.49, 5.82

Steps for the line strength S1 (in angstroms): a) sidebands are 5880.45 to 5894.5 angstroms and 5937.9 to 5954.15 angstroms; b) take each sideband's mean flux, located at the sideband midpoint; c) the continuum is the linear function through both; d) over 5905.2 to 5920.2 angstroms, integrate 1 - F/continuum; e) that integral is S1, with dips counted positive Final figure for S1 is -2.24 angstroms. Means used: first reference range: 5.33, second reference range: 9.04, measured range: 7.96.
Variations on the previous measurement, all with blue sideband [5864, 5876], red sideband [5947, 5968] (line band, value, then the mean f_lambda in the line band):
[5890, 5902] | 5.5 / 4.7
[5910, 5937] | 0.7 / 8.43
